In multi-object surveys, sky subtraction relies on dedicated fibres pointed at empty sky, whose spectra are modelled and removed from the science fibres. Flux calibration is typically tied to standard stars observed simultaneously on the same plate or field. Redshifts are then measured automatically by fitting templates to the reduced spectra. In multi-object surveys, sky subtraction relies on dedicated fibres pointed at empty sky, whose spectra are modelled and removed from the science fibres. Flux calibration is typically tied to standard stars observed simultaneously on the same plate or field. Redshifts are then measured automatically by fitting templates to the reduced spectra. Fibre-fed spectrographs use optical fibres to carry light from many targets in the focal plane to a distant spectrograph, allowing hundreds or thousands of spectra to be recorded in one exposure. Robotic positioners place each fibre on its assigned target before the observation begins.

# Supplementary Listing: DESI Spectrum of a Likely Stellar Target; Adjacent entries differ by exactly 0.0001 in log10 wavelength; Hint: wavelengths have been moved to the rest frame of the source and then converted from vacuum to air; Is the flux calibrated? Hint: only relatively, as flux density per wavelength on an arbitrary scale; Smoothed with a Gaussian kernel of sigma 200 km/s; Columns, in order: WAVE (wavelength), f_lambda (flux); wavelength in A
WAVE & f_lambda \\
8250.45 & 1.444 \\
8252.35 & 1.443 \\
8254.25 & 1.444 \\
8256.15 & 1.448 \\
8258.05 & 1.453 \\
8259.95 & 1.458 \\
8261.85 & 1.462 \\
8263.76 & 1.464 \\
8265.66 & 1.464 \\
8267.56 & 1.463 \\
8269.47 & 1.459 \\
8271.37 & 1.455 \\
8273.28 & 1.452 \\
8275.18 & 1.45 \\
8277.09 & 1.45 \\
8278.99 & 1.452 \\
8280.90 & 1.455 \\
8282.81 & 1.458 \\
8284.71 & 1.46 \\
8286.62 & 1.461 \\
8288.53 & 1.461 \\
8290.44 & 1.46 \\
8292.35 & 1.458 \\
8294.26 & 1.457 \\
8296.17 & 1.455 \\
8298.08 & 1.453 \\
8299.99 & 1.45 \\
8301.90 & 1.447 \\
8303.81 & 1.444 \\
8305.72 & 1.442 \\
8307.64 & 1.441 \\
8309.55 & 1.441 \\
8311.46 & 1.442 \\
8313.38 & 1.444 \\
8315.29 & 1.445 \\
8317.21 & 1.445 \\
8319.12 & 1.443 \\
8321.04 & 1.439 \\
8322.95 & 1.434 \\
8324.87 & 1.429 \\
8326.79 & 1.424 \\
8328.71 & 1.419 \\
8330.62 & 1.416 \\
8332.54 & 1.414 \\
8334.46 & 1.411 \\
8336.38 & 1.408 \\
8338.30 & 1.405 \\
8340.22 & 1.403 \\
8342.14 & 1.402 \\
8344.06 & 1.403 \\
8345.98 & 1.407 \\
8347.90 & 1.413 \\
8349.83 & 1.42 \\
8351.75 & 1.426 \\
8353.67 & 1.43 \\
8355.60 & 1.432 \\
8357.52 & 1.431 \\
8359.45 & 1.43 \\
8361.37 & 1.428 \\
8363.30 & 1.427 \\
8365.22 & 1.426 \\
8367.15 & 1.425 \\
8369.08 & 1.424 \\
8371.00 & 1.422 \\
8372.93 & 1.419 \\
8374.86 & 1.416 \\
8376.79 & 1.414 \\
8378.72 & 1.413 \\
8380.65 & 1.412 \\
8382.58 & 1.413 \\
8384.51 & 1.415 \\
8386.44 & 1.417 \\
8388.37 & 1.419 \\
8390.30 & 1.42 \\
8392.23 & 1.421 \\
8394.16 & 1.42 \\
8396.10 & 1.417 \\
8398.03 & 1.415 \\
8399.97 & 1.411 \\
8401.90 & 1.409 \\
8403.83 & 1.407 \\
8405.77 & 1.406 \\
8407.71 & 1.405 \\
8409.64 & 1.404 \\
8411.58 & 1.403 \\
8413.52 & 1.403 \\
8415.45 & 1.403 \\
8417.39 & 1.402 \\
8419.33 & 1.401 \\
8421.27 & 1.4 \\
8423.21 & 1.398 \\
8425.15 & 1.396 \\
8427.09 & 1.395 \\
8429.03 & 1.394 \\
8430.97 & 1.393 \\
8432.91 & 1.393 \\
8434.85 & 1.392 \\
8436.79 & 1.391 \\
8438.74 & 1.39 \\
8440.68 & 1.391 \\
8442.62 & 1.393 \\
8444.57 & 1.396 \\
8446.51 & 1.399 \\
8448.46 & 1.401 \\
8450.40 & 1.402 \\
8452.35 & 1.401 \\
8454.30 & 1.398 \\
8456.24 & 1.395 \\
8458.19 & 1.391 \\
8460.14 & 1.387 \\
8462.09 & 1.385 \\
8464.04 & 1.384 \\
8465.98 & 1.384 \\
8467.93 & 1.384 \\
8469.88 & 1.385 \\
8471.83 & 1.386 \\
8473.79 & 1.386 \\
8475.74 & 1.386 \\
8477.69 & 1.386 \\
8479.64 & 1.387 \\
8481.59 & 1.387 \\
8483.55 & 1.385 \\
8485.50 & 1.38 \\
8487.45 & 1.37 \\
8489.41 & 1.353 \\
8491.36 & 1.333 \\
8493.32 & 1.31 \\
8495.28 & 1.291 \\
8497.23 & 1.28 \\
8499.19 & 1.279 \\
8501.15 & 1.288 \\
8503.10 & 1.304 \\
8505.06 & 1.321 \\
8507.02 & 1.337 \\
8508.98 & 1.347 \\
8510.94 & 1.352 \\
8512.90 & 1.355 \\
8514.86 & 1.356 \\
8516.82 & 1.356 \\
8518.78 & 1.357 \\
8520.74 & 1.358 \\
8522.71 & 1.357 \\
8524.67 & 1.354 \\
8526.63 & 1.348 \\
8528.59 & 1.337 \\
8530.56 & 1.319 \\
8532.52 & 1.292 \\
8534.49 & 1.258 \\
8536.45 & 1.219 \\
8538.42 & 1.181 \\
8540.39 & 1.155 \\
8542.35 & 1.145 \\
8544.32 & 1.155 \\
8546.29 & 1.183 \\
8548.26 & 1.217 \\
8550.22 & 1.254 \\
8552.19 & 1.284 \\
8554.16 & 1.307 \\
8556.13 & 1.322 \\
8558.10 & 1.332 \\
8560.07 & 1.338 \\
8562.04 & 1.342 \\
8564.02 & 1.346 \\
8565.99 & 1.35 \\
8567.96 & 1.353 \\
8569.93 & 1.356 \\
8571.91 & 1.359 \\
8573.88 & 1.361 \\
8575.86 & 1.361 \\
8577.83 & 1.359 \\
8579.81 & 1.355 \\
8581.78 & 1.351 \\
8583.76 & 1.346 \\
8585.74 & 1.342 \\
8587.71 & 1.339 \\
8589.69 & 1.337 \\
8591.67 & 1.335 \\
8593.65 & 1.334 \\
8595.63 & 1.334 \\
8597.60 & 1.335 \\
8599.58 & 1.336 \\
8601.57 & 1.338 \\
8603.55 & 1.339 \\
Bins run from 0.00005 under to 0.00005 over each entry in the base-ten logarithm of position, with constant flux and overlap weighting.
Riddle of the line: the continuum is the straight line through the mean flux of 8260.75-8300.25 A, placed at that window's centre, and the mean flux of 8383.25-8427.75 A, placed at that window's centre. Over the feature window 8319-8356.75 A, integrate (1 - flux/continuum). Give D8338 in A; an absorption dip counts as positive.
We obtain 0.4 A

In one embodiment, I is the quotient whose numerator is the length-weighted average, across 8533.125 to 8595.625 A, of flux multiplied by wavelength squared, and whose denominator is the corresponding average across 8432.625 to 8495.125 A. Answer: 0.96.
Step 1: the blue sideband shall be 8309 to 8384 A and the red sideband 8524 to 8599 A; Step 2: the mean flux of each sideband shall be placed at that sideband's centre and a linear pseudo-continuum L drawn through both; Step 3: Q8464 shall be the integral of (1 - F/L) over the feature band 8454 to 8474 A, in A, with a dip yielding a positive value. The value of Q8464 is -0.4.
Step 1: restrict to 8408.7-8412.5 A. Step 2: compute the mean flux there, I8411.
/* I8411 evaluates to 1.4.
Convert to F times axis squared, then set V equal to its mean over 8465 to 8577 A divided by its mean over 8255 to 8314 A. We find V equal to 0.96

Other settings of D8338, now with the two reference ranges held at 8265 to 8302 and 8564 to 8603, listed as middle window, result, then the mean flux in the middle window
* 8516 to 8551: 2.5 A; 1.27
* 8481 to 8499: 0.5 A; 1.34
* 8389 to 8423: 0.1 A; 1.41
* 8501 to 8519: 0.5 A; 1.34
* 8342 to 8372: 0.1 A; 1.42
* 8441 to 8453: 0.0 A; 1.4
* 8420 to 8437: 0.1 A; 1.4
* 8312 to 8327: 0.0 A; 1.44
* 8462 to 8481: 0.0 A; 1.39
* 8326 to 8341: 0.3 A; 1.41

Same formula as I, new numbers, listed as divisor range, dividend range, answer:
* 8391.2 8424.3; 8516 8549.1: 0.93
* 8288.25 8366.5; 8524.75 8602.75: 0.97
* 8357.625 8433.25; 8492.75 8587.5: 0.96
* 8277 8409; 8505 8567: 0.95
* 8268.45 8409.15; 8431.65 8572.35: 0.97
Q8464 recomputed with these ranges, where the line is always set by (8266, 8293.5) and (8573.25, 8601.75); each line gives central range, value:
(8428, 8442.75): 0.1 A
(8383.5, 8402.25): 0.0 A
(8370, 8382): 0.0 A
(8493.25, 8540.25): 2.0 A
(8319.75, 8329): 0.1 A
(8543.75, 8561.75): 1.1 A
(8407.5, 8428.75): 0.1 A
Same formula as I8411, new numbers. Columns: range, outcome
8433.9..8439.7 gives 1.39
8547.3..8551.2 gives 1.24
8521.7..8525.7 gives 1.35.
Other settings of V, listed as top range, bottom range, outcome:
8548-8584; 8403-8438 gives 0.99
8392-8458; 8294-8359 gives 1.00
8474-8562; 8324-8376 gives 0.96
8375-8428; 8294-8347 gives 1.00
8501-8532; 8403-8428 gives 0.98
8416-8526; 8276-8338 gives 0.99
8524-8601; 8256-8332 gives 0.96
